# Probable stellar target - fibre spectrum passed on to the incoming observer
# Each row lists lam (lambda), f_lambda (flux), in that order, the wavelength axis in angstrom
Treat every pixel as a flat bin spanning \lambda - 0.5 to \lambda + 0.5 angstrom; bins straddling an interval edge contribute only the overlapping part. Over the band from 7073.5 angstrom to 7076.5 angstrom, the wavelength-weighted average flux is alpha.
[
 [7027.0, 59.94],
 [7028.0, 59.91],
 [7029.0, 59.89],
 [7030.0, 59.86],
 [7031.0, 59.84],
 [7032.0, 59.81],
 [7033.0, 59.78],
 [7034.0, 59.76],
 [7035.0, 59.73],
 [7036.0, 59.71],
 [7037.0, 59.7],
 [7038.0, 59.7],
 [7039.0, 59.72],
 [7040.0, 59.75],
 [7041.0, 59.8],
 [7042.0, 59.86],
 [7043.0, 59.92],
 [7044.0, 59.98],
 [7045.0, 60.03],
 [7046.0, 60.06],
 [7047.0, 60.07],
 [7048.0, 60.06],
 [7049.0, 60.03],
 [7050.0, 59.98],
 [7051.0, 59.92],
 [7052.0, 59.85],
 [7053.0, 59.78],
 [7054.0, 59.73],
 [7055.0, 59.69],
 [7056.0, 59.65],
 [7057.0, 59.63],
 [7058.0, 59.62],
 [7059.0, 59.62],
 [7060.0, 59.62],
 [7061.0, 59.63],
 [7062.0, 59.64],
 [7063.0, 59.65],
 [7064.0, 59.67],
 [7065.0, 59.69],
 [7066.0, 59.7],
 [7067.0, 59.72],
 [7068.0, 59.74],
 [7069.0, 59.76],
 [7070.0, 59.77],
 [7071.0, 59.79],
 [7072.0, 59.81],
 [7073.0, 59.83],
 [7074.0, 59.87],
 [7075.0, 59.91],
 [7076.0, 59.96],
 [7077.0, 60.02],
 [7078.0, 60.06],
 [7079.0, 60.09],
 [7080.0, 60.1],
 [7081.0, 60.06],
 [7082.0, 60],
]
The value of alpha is 59.9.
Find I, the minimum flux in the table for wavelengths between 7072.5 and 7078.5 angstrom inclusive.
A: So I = 59.83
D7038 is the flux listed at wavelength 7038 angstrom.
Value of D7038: 59.7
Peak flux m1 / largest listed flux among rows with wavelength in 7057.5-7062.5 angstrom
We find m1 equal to 59.64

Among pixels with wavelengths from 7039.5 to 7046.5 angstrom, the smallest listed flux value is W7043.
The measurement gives 59.75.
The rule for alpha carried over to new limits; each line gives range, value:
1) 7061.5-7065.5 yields 59.7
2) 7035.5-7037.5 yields 59.7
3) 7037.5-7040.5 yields 59.7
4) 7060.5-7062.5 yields 59.6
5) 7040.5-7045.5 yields 59.9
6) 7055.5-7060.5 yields 59.6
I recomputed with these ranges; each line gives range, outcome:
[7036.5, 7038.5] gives 59.7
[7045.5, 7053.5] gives 59.78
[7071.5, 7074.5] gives 59.81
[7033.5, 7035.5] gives 59.73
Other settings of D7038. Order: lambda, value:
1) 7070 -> 59.77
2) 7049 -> 60.03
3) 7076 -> 59.96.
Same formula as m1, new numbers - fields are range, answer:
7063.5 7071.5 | 59.79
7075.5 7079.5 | 60.09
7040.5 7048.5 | 60.07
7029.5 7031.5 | 59.86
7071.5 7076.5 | 59.96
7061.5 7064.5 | 59.67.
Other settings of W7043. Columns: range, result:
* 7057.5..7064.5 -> 59.62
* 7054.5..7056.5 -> 59.65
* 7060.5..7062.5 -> 59.63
